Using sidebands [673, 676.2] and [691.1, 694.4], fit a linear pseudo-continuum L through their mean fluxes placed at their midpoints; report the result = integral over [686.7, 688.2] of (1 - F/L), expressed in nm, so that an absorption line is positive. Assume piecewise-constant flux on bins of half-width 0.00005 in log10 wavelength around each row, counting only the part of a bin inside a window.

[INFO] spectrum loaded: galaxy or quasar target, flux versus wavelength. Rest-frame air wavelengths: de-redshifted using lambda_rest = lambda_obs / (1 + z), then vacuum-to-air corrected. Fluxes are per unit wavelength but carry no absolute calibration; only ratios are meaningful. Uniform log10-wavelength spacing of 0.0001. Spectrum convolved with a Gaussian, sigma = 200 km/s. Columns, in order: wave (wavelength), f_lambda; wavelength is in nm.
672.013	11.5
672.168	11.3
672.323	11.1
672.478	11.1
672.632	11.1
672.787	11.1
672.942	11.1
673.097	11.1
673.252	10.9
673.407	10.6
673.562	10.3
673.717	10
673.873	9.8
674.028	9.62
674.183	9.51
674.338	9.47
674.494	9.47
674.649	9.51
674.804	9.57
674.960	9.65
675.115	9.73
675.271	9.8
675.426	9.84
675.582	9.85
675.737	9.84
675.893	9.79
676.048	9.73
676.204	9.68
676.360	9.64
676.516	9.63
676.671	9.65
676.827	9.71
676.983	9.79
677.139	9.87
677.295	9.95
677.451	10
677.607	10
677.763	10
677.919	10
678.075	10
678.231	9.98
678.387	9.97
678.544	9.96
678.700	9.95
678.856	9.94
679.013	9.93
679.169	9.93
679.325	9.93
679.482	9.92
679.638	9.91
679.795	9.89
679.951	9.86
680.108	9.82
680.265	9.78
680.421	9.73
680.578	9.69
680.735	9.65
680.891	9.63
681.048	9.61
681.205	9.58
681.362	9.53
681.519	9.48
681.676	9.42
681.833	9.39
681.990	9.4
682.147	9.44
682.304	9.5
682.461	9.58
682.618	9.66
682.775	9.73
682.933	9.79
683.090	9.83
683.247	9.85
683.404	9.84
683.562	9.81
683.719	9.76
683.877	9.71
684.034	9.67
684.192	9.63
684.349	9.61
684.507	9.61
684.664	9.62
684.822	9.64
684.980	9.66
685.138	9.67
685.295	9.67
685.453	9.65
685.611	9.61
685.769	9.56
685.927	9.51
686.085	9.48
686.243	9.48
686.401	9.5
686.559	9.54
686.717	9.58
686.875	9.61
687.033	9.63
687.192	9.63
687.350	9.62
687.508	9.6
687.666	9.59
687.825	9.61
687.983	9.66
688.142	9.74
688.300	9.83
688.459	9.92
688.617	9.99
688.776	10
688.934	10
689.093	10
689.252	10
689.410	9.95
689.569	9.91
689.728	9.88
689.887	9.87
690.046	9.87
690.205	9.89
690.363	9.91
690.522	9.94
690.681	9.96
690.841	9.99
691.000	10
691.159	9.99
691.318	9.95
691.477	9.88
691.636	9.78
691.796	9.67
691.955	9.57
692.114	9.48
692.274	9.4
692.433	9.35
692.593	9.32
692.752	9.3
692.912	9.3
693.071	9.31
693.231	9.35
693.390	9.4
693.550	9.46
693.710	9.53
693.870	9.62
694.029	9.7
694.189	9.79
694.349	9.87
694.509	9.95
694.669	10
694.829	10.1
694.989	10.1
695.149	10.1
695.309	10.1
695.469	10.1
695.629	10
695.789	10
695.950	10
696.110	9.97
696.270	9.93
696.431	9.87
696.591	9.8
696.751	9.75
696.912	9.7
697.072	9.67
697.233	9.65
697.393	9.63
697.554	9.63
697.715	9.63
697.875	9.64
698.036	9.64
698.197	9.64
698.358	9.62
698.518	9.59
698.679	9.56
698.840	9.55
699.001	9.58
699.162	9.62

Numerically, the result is 0.01 nm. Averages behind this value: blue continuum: 9.91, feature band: 9.62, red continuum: 9.57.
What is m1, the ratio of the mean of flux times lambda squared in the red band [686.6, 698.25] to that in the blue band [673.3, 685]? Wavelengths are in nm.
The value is 1.0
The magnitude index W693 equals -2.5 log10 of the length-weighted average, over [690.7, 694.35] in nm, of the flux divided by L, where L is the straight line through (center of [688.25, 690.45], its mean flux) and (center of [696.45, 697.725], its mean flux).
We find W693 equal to 0.03 mag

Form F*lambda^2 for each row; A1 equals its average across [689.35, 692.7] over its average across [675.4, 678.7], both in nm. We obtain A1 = 1.0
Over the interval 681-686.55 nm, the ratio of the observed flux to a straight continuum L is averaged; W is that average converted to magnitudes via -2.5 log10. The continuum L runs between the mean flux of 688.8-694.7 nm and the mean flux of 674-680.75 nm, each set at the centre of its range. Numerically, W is 0.02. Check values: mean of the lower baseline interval 9.8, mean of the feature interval 9.61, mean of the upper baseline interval 9.73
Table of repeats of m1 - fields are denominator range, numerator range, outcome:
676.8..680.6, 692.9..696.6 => 1.04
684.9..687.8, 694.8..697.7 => 1.06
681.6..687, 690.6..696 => 1.04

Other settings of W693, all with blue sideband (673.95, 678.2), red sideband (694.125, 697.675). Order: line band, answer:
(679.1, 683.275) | 0.01 mag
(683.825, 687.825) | 0.02 mag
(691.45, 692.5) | 0.03 mag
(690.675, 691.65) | -0.01 mag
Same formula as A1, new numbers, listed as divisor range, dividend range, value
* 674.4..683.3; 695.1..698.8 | 1.06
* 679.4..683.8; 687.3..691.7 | 1.04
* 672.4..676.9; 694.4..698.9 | 1.04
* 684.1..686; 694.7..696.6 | 1.07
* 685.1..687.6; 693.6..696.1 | 1.06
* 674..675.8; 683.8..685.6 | 1.03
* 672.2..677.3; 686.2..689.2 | 1.00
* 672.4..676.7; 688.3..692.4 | 1.03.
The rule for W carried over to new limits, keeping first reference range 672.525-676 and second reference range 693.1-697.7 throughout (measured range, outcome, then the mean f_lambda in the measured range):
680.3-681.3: 0.04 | 9.66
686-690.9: 0.01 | 9.78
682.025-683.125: 0.04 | 9.63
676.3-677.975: 0.02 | 9.84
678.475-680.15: 0.01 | 9.92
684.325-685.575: 0.03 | 9.64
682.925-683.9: 0.02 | 9.81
